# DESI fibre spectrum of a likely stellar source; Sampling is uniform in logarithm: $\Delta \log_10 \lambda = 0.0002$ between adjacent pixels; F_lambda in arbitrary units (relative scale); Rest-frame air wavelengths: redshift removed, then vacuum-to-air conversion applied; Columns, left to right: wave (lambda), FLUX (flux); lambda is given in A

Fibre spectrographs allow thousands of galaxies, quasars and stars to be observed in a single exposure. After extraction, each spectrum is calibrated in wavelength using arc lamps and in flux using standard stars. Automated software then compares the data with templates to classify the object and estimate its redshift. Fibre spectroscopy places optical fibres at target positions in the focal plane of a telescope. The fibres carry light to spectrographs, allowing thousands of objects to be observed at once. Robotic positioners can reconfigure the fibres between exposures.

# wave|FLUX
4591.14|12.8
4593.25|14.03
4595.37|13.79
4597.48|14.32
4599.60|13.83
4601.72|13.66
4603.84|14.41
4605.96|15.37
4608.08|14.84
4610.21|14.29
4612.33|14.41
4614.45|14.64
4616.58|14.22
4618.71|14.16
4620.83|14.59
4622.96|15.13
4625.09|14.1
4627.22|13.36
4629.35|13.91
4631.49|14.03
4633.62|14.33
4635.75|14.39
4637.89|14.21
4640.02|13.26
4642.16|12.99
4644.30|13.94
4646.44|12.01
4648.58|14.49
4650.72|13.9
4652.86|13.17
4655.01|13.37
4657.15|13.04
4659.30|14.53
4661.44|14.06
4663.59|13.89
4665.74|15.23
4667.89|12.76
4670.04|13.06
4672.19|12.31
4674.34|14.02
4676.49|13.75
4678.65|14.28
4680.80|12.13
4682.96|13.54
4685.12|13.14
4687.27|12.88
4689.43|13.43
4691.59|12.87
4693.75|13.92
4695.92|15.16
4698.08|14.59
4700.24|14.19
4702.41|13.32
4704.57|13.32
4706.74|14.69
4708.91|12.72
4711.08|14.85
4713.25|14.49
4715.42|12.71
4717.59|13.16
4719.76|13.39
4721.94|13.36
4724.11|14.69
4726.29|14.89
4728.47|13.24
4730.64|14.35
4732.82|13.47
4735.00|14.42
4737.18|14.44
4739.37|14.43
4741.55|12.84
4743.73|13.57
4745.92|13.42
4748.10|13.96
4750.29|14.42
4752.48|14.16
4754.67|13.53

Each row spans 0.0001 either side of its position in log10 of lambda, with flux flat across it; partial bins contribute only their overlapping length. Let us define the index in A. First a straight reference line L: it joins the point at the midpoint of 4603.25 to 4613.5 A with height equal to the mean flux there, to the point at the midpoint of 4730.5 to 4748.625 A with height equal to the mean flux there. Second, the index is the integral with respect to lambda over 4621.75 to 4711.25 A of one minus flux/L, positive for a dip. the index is 3.8 A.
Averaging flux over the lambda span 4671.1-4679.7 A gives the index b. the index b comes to 13.6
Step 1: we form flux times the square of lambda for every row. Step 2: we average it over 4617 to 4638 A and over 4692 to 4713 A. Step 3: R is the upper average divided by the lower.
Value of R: 1.02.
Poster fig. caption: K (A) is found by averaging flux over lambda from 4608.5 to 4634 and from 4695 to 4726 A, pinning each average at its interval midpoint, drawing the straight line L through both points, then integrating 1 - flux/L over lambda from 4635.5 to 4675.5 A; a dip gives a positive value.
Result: 1.5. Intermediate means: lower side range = 14.3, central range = 13.6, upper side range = 13.9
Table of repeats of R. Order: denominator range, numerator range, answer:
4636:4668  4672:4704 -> 1.01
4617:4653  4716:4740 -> 1.04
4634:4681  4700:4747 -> 1.04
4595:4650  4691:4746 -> 1.03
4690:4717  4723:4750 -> 1.02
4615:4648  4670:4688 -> 0.97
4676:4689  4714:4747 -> 1.06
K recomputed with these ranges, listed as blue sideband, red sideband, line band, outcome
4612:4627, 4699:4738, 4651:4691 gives 1.8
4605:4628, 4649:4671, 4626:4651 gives 0.6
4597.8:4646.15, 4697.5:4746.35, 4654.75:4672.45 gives 0.5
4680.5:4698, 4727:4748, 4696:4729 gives -0.6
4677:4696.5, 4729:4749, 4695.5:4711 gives -0.5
